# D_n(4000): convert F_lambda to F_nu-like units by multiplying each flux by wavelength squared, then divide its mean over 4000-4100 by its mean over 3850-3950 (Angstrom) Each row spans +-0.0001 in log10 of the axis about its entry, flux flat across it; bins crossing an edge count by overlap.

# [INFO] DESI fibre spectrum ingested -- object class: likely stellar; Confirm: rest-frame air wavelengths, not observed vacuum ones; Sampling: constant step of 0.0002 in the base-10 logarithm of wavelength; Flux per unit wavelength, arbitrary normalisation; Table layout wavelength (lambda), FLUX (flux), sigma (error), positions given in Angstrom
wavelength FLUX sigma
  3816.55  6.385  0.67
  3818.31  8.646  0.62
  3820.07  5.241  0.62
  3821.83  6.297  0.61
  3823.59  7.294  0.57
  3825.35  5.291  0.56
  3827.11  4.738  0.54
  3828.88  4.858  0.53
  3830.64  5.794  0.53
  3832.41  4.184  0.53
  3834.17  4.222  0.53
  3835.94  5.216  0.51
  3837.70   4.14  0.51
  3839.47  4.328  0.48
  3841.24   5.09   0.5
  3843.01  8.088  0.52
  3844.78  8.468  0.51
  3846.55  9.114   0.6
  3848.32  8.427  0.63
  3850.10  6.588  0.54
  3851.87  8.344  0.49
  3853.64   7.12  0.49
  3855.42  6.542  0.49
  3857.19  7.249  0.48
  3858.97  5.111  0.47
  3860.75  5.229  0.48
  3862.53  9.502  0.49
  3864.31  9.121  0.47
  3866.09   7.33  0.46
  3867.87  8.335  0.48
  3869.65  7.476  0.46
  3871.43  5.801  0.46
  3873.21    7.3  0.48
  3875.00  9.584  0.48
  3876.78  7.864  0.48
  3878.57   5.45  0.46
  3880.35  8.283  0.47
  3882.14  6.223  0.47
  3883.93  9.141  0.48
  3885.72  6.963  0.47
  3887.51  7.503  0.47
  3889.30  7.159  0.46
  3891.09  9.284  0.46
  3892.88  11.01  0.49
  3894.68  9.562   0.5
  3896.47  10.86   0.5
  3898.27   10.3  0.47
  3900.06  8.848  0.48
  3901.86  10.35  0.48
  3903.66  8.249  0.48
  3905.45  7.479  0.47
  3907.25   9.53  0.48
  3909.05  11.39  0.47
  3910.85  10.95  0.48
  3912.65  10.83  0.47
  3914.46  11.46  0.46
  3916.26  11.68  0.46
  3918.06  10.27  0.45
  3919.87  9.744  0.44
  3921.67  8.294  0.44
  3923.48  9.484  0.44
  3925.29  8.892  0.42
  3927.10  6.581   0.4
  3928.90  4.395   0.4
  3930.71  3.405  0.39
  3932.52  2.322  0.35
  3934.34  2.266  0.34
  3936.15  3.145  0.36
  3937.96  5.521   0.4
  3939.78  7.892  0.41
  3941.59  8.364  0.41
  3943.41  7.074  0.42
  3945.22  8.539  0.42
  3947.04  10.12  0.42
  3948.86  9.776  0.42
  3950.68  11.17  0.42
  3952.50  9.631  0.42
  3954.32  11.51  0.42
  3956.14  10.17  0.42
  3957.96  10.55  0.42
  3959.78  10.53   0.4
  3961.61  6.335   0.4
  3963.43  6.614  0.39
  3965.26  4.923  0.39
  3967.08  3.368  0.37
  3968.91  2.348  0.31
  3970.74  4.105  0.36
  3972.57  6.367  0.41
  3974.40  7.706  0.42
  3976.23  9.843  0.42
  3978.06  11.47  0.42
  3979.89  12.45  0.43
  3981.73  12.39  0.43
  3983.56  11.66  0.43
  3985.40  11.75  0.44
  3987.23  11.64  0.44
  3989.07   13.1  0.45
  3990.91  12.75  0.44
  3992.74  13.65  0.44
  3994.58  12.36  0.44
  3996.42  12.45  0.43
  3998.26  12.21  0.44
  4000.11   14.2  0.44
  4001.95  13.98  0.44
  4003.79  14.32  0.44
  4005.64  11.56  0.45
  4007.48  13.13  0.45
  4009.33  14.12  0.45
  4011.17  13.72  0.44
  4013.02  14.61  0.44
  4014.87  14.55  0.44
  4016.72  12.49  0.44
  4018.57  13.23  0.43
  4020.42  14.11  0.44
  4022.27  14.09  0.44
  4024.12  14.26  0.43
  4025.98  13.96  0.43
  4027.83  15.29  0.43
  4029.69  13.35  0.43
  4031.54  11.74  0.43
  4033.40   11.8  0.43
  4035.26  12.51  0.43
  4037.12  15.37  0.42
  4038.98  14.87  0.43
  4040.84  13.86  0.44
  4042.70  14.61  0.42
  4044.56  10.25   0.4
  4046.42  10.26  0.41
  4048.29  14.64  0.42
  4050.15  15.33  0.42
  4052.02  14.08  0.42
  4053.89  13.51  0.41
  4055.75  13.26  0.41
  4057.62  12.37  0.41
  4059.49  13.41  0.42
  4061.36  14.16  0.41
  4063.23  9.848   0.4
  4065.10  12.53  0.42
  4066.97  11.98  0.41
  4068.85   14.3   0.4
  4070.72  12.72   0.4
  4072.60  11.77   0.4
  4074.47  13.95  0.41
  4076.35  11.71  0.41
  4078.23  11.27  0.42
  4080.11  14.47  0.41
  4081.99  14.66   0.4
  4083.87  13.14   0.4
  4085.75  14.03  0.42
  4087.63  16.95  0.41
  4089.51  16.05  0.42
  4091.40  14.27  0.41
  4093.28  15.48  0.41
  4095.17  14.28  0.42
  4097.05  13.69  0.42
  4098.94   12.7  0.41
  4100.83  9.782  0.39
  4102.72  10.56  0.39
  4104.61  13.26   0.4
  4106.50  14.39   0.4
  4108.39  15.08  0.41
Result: 1.8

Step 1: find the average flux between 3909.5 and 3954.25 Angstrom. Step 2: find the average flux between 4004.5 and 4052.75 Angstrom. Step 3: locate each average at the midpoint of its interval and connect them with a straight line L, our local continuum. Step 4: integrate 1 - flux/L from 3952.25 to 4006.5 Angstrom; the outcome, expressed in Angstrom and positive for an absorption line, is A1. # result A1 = 3.3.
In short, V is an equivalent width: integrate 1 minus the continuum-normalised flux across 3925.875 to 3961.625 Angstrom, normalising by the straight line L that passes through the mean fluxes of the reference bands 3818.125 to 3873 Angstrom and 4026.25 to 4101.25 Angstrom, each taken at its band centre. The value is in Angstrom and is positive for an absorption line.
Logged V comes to 8.10 Angstrom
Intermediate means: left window 6.54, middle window 7.51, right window 13.4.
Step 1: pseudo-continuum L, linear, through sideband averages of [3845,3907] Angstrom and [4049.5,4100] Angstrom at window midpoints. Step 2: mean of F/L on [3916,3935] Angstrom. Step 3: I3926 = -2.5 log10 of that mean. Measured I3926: 0.32 mag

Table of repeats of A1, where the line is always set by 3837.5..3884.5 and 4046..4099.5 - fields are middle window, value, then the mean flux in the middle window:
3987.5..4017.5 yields -4.9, 13.3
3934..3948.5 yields 4.1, 6.91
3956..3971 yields 5.5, 6.47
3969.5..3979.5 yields 2.5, 7.96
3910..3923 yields -2.2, 10.4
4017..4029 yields -2.0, 14.1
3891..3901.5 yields -2.2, 10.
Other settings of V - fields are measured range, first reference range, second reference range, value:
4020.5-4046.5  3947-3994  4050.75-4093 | -3.3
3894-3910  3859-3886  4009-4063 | -1.9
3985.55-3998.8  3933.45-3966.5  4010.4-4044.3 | -1.7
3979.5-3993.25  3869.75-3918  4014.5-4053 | -0.5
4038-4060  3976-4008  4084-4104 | -0.3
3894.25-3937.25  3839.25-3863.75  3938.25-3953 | -0.1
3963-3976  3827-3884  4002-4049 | 6.9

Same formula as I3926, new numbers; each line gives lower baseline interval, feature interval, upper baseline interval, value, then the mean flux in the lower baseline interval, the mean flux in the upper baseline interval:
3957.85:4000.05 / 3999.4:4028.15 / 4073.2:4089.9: -0.24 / 9.67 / 13.9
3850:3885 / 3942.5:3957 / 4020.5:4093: 0.03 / 7.4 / 13.5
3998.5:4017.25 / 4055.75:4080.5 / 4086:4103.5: 0.09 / 13.6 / 13.8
